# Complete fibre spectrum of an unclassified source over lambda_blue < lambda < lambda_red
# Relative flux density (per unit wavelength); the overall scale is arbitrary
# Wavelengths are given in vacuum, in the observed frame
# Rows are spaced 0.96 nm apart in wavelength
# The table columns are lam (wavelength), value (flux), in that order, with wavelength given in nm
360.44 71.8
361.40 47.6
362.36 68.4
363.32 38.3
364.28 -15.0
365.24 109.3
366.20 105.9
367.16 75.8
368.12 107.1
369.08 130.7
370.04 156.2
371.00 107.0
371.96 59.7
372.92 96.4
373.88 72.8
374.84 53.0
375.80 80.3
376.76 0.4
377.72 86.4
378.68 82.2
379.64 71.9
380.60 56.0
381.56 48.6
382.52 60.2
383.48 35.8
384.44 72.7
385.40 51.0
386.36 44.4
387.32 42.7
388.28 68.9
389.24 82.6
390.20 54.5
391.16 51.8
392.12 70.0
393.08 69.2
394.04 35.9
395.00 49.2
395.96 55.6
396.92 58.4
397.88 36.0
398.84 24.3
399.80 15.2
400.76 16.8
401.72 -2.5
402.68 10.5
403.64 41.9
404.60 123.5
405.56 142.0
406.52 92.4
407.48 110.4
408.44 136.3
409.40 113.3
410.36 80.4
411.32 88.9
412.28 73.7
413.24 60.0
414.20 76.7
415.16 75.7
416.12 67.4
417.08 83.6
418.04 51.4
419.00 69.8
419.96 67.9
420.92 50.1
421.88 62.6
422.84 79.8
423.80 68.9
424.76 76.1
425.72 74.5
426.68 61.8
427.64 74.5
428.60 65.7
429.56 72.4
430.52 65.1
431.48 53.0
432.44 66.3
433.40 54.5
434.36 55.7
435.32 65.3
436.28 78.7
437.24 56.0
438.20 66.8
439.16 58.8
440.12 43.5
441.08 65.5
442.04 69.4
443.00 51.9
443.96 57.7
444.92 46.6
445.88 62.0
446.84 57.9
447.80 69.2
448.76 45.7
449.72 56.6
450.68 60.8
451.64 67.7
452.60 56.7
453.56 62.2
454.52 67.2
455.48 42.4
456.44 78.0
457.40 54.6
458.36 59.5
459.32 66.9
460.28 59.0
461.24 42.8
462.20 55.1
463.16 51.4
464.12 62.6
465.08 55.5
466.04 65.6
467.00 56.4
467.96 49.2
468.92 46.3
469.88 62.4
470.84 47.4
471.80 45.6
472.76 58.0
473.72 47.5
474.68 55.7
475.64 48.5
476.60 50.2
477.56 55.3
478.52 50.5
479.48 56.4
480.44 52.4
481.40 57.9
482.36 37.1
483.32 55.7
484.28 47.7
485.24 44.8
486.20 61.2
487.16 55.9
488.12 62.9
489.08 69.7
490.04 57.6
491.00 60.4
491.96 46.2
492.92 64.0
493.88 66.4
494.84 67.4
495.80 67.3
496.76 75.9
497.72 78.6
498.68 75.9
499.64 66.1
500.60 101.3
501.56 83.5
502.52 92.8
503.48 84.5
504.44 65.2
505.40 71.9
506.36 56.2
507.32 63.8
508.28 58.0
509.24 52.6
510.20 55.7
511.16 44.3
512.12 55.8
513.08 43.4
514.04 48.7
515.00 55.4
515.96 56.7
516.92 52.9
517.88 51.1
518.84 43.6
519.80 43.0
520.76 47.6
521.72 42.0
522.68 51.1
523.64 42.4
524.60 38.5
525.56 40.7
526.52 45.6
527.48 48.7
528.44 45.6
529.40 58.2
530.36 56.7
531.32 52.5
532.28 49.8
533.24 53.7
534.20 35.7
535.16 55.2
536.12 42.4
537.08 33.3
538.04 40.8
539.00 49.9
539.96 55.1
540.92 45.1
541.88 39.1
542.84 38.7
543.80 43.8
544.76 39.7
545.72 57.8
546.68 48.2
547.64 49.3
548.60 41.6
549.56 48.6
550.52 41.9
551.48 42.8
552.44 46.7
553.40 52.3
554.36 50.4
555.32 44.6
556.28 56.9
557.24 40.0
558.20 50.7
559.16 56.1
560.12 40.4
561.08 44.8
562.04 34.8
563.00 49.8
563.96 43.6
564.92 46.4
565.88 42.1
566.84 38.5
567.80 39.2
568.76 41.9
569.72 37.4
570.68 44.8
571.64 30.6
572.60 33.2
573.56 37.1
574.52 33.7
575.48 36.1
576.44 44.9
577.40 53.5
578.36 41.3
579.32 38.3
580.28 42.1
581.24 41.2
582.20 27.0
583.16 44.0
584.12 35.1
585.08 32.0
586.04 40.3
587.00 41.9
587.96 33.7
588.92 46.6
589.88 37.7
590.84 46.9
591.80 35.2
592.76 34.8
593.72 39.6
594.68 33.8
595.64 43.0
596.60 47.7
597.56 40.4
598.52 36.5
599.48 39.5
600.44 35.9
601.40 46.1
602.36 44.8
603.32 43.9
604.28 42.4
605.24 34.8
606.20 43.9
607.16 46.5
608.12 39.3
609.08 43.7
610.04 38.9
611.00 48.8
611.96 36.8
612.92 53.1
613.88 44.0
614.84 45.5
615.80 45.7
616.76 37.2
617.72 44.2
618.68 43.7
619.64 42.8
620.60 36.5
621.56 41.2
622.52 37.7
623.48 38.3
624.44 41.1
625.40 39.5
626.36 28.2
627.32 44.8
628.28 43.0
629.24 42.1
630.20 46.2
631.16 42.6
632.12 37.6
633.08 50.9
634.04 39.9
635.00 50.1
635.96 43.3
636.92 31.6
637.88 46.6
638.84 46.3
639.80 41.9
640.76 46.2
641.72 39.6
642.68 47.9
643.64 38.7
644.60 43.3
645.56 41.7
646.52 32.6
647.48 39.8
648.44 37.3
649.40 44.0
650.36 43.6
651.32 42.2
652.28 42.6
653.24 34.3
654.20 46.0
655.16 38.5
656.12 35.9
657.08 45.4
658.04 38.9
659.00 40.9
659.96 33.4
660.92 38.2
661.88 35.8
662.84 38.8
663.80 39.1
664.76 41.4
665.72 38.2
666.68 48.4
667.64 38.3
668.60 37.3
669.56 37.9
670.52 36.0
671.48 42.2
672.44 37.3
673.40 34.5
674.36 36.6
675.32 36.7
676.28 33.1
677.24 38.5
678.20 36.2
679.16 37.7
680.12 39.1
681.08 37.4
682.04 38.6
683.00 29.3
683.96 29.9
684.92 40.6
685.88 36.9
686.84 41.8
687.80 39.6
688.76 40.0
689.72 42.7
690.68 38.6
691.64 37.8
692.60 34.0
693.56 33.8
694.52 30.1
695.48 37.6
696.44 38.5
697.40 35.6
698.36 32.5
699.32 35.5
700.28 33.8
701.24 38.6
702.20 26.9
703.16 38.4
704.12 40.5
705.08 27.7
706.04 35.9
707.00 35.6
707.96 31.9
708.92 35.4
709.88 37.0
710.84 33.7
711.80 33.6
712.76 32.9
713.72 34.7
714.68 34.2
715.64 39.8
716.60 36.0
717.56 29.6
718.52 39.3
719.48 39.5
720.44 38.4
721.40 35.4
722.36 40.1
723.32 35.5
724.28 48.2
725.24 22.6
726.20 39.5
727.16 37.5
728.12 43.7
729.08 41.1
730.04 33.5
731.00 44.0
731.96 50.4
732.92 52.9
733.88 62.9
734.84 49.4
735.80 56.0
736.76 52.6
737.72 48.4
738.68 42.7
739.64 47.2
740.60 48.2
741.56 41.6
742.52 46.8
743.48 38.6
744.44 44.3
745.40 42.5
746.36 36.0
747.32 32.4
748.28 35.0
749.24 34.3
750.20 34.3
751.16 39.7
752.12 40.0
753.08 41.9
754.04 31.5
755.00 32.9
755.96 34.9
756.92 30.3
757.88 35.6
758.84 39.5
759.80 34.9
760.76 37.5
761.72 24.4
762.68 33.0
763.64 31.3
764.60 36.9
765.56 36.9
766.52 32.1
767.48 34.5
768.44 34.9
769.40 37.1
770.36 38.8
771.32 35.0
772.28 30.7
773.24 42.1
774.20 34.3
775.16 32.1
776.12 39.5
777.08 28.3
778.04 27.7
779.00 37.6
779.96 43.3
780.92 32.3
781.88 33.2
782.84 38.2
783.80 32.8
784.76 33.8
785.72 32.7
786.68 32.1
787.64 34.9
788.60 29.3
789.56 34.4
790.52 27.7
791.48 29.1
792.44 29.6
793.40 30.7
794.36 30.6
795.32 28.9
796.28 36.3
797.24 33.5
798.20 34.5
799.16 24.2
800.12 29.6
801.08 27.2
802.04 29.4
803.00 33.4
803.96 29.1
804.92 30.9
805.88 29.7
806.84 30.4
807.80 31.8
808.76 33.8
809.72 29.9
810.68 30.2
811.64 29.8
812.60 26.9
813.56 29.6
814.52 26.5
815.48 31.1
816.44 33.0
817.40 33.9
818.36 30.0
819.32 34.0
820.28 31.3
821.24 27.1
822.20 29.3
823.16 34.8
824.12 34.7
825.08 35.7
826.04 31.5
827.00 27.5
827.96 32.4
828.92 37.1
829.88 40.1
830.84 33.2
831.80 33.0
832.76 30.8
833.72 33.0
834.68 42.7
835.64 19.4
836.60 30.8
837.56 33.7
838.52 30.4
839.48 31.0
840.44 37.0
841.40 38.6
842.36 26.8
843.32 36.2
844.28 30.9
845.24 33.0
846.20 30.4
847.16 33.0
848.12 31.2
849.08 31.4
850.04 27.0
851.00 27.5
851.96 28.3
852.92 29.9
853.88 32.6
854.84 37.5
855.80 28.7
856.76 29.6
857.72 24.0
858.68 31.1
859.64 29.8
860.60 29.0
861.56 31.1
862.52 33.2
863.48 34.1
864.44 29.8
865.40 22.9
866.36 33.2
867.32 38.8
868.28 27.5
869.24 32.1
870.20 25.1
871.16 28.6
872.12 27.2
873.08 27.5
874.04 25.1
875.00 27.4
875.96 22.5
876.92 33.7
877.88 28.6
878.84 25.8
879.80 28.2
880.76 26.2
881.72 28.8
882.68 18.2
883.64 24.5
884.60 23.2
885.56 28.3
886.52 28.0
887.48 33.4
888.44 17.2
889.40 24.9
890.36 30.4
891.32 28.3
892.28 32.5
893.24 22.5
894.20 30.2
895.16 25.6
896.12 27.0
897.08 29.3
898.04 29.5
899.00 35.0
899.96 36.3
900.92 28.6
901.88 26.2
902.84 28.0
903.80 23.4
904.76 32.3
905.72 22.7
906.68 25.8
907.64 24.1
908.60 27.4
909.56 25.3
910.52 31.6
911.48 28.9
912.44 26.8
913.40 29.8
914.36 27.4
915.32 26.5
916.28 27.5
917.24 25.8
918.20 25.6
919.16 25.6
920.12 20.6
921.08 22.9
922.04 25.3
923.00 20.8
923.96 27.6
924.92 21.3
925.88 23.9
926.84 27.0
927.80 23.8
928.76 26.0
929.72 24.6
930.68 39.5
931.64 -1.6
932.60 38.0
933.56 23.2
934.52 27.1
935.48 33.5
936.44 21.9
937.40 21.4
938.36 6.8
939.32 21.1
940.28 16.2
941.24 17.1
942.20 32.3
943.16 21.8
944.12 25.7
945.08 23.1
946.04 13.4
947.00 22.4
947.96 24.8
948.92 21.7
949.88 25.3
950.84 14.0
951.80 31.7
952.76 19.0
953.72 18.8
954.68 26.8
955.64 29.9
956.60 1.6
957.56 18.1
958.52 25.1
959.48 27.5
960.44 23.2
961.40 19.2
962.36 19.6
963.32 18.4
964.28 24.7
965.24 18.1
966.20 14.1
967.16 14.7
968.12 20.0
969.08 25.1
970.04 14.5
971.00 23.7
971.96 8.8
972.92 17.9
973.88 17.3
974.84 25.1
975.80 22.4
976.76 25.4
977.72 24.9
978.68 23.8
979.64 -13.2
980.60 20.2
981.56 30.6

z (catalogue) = 1.631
